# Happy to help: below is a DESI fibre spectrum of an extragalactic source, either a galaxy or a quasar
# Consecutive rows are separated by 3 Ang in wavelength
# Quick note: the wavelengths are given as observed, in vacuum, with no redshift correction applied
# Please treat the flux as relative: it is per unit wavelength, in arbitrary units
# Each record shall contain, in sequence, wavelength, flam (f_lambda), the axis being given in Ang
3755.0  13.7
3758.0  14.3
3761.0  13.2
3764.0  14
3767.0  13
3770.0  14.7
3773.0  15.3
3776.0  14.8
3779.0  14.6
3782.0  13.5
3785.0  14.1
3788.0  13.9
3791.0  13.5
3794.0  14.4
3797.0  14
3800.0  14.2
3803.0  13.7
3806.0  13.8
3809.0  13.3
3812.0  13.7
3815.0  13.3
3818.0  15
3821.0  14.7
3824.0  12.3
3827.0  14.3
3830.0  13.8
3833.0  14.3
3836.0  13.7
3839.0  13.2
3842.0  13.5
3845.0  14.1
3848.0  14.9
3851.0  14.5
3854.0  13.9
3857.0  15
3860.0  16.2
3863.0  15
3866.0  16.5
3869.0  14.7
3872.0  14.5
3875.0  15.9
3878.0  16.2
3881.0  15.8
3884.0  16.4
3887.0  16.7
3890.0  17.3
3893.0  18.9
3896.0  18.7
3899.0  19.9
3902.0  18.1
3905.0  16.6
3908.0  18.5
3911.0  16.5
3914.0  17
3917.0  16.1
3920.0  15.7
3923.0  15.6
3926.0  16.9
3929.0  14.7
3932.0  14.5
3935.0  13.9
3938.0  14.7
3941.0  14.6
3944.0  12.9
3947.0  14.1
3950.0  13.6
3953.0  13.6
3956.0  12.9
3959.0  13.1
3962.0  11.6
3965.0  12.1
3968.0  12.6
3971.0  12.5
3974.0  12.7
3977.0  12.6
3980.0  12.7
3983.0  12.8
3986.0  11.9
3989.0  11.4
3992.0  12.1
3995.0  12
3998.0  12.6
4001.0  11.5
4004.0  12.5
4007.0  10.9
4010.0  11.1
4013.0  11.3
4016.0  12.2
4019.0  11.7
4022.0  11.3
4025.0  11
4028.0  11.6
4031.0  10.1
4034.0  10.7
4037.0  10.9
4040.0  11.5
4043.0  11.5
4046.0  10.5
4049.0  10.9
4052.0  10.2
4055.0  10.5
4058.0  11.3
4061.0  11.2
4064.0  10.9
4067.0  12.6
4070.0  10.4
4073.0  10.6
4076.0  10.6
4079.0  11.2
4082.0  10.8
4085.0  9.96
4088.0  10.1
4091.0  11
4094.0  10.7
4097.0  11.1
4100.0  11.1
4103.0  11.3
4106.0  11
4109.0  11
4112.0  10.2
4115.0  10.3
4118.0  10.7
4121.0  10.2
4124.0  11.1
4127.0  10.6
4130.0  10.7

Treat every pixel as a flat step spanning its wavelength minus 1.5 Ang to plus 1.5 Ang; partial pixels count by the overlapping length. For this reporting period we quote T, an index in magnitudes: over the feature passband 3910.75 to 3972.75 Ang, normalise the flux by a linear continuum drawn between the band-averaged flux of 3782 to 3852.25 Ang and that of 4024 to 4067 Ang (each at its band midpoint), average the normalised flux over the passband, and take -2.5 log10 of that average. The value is -0.15 mag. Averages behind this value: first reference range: 13.9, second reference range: 11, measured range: 14.2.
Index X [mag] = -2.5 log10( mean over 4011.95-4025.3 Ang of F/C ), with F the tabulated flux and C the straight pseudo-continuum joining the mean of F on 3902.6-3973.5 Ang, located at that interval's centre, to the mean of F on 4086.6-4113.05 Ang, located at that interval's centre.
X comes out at 0.10 mag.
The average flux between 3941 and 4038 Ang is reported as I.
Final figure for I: 12.1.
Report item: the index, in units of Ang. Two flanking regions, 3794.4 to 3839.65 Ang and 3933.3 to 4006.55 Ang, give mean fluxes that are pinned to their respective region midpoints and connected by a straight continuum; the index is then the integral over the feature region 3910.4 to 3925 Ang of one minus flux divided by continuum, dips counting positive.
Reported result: -3.39 Ang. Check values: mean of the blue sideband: 13.8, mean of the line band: 16.2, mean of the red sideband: 12.8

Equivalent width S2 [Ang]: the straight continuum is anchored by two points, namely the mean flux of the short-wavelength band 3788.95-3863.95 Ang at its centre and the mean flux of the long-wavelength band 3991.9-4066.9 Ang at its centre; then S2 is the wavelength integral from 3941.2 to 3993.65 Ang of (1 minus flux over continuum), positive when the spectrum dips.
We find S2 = -2.4 Ang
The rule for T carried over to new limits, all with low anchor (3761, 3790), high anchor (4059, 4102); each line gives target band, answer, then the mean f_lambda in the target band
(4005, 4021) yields 0.01 mag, 11.5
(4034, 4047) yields 0.02 mag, 11.1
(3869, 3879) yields -0.17 mag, 15.4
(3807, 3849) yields -0.02 mag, 13.9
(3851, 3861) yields -0.12 mag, 14.9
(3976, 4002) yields -0.03 mag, 12.2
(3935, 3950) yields -0.14 mag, 14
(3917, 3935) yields -0.22 mag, 15.4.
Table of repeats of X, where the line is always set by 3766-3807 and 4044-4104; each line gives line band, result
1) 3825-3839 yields -0.02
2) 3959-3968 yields -0.01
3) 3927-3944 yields -0.16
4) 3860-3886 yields -0.19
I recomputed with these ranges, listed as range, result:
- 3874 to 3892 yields 16.5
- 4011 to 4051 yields 11.2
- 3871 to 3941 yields 16.5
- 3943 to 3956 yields 13.5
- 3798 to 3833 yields 13.8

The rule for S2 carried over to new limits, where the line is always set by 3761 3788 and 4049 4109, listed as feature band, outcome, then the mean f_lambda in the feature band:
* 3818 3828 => -0.20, 13.9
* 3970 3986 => -0.84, 12.6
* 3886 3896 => -3.82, 17.8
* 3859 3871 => -2.12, 15.5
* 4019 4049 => 0.85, 11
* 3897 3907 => -4.26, 18.2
